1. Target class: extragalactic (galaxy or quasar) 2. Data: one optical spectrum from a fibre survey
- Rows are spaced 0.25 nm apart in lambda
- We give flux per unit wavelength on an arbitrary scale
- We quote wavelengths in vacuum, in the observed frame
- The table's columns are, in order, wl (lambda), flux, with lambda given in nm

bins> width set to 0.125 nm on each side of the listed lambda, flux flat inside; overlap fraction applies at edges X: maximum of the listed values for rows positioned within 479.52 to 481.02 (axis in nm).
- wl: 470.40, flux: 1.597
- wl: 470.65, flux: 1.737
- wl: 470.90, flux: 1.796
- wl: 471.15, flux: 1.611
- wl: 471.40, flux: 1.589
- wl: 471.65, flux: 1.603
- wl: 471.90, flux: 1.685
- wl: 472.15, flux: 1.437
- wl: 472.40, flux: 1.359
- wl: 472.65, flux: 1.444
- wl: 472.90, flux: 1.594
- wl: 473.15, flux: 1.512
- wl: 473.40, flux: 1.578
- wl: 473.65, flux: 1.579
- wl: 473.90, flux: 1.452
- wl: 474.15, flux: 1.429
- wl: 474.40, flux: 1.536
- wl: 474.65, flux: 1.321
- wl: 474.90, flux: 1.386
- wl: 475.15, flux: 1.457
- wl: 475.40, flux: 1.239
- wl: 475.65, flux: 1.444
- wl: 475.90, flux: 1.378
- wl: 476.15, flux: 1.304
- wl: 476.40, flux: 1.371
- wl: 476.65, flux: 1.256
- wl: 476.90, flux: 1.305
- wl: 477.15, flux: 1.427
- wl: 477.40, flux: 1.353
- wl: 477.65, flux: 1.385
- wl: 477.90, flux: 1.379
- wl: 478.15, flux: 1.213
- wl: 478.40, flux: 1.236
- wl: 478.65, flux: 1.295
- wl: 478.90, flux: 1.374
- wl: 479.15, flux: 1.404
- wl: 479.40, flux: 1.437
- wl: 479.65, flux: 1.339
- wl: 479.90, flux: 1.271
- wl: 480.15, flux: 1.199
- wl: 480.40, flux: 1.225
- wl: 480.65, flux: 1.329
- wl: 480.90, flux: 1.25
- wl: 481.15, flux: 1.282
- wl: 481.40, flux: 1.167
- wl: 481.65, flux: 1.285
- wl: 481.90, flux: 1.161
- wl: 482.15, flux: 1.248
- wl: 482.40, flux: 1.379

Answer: 1.339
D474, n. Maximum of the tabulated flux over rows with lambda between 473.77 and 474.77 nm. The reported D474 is 1.536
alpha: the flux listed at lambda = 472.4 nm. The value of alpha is 1.359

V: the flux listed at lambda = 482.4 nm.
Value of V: 1.379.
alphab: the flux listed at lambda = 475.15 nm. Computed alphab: 1.457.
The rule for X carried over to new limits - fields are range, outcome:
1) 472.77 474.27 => 1.594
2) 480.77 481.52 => 1.282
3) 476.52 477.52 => 1.427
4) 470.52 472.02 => 1.796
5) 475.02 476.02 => 1.457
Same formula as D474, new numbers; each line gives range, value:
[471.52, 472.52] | 1.685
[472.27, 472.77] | 1.444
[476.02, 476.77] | 1.371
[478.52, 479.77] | 1.437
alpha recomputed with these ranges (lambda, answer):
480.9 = 1.25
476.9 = 1.305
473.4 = 1.578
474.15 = 1.429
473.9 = 1.452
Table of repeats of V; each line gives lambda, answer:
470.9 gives 1.796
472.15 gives 1.437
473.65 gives 1.579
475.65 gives 1.444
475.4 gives 1.239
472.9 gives 1.594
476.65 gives 1.256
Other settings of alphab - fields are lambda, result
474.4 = 1.536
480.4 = 1.225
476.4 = 1.371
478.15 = 1.213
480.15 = 1.199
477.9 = 1.379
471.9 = 1.685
